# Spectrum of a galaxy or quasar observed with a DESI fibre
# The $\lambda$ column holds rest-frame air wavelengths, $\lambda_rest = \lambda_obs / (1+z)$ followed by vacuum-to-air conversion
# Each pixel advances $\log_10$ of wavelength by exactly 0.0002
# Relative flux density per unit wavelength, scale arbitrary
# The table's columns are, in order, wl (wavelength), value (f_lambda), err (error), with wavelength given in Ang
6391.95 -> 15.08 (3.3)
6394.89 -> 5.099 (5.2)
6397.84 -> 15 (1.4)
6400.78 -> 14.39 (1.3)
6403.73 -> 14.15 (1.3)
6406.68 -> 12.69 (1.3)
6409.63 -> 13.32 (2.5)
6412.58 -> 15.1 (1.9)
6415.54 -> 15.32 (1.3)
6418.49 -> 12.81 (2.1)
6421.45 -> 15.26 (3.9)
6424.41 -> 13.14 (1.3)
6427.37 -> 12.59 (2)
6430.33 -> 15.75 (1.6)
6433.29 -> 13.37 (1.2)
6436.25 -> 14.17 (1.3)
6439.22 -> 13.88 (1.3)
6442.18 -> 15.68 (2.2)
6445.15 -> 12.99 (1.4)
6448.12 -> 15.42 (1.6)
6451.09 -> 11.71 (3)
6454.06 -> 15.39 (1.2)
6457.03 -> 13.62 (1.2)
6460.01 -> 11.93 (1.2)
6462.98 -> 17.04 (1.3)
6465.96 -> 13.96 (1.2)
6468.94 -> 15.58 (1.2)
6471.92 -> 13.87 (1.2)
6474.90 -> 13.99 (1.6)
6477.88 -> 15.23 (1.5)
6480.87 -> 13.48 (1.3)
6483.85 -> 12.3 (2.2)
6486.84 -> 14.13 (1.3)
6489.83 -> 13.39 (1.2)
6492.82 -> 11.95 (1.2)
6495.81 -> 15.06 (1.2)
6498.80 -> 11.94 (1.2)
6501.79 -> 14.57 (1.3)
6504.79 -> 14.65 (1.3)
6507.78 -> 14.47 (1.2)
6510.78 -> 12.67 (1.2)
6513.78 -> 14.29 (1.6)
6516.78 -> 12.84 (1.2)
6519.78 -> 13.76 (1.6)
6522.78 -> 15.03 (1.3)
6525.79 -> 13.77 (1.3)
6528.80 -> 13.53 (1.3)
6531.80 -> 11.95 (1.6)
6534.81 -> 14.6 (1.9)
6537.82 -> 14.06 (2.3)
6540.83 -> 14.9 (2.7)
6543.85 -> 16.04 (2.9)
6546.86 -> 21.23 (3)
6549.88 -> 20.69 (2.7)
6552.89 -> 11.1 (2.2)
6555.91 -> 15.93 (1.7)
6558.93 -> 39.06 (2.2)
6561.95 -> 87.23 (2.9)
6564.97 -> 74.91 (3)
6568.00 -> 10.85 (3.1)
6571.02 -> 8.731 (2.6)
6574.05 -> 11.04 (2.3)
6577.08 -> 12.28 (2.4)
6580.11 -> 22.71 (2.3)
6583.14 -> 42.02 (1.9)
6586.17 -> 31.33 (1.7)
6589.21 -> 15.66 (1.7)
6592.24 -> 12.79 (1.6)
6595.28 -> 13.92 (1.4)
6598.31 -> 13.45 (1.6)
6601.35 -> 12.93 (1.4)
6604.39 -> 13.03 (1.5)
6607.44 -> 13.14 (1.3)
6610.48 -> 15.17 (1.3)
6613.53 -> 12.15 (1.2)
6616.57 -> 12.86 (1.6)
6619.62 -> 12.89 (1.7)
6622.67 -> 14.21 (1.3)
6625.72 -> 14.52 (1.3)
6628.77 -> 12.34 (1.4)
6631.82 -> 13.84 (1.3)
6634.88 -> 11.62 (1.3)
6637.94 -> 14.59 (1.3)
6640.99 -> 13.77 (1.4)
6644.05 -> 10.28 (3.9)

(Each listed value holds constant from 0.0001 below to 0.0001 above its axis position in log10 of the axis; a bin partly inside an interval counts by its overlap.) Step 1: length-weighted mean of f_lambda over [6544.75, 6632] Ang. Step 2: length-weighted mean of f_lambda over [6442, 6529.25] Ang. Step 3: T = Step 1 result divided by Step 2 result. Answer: 1.52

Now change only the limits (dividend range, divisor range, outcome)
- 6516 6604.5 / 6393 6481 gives 1.53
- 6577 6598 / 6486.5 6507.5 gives 1.58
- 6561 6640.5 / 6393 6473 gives 1.43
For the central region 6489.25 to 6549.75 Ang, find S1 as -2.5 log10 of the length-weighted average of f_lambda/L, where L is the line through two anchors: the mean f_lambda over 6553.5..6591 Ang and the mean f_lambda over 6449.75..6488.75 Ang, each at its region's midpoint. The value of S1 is 0.45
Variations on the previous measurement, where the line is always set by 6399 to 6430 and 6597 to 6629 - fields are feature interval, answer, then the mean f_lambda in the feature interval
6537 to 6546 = -0.14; 15.5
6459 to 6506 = -0.02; 14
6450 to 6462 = 0.04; 13.4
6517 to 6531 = -0.01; 13.8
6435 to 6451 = -0.02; 14.2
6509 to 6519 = 0.03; 13.3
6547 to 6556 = -0.23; 16.7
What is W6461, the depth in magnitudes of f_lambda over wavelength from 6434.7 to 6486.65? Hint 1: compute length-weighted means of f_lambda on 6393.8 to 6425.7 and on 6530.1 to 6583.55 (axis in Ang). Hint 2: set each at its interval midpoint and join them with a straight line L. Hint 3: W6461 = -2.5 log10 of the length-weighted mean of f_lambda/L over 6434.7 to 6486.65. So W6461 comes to 0.21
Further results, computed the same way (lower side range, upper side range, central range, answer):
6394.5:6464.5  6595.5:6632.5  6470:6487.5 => -0.01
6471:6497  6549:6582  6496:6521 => 0.30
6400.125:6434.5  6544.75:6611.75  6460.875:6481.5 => 0.17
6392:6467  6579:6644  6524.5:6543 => 0.09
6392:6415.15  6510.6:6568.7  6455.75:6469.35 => 0.21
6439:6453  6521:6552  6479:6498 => 0.10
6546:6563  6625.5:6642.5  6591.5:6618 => 0.44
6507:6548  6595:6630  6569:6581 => 0.06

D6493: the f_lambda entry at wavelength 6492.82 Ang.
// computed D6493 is 11.95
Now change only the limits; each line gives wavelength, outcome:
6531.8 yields 11.95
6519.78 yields 13.76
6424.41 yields 13.14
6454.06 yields 15.39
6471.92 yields 13.87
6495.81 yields 15.06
